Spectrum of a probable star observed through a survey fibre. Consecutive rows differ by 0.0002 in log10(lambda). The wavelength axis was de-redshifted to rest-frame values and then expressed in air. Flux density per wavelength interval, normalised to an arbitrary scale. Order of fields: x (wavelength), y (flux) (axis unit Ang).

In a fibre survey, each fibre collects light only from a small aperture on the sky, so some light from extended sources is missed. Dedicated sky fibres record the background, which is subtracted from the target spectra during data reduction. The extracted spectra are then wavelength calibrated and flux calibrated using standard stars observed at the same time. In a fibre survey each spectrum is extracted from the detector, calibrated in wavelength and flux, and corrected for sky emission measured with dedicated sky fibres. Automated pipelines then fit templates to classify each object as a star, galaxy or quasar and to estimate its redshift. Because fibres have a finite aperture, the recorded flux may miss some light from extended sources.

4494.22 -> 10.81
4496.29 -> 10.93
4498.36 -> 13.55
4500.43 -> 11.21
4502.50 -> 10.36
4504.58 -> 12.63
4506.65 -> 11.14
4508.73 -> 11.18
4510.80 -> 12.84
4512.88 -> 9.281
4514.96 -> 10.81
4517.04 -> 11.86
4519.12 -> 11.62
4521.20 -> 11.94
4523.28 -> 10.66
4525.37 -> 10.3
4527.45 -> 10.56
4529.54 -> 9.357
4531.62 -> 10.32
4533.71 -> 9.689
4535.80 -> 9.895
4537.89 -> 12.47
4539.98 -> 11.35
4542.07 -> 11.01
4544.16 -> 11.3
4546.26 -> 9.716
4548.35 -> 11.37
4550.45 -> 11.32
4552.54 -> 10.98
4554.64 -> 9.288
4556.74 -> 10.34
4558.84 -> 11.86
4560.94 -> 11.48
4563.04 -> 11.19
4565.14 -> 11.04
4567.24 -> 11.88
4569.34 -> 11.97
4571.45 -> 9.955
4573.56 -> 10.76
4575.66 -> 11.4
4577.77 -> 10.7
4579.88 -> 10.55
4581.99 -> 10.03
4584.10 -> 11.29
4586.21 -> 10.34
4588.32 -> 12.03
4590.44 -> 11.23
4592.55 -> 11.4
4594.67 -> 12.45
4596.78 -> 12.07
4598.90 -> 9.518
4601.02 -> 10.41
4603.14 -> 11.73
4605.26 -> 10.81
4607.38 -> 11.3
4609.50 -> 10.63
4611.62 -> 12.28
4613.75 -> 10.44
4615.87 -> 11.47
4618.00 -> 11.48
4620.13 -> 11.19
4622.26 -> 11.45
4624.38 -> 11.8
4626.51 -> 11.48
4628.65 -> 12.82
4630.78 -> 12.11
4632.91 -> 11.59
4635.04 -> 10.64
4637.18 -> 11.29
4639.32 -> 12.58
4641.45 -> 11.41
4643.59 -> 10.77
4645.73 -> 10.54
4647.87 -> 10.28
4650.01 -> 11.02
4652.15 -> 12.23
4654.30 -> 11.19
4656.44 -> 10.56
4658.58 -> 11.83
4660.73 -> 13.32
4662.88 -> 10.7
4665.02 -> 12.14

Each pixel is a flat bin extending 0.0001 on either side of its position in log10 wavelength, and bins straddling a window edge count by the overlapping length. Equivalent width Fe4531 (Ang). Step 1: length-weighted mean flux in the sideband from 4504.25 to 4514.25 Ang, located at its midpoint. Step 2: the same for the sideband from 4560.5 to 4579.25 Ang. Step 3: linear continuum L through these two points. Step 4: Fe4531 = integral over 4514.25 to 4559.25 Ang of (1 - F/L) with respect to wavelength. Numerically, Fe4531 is 1.7 Ang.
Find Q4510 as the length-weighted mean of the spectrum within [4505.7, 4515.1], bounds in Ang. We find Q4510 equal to 11.1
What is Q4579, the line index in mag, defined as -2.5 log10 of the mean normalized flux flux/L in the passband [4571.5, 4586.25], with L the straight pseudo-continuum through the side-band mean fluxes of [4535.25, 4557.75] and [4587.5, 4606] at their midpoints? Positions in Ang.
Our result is 0.043 mag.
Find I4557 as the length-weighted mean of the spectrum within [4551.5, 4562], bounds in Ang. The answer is 10.8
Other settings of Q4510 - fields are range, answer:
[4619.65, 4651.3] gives 11.4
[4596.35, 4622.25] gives 11.1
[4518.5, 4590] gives 10.9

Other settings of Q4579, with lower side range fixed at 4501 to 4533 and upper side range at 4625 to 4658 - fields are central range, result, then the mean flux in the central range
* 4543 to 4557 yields 0.05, 10.6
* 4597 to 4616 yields 0.03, 11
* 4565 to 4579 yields 0.01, 11.1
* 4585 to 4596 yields -0.03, 11.5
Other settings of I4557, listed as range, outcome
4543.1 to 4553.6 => 10.9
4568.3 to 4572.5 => 10.9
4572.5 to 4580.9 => 10.9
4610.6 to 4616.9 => 11.4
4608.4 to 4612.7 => 11.5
